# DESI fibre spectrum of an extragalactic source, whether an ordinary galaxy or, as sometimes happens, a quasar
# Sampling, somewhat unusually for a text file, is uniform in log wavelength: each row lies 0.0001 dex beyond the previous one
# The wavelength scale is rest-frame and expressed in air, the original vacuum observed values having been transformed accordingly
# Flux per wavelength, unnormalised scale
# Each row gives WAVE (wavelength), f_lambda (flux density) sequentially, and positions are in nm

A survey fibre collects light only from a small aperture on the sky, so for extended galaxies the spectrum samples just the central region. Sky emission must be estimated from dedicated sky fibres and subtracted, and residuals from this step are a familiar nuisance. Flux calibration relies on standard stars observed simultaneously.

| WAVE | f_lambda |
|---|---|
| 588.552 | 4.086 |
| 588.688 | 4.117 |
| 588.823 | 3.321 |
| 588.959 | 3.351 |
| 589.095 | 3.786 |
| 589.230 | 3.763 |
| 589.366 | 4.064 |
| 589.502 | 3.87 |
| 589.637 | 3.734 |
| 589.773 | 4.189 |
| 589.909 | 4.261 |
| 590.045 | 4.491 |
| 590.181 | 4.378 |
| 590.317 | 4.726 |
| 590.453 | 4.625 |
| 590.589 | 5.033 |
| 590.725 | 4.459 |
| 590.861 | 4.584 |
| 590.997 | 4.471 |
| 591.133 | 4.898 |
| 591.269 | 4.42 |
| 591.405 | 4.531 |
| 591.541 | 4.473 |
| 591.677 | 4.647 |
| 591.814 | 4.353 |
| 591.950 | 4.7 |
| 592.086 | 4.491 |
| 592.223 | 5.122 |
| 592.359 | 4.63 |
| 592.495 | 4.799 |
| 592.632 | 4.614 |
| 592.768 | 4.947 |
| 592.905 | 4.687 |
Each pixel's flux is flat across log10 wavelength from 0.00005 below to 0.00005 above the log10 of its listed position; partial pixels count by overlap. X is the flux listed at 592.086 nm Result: 4.491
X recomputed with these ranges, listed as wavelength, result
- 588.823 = 3.321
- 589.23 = 3.763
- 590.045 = 4.491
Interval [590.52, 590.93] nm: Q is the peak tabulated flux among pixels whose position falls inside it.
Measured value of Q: 5.033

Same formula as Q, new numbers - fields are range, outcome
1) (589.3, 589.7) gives 4.064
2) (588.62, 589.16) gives 4.117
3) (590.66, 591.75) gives 4.898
